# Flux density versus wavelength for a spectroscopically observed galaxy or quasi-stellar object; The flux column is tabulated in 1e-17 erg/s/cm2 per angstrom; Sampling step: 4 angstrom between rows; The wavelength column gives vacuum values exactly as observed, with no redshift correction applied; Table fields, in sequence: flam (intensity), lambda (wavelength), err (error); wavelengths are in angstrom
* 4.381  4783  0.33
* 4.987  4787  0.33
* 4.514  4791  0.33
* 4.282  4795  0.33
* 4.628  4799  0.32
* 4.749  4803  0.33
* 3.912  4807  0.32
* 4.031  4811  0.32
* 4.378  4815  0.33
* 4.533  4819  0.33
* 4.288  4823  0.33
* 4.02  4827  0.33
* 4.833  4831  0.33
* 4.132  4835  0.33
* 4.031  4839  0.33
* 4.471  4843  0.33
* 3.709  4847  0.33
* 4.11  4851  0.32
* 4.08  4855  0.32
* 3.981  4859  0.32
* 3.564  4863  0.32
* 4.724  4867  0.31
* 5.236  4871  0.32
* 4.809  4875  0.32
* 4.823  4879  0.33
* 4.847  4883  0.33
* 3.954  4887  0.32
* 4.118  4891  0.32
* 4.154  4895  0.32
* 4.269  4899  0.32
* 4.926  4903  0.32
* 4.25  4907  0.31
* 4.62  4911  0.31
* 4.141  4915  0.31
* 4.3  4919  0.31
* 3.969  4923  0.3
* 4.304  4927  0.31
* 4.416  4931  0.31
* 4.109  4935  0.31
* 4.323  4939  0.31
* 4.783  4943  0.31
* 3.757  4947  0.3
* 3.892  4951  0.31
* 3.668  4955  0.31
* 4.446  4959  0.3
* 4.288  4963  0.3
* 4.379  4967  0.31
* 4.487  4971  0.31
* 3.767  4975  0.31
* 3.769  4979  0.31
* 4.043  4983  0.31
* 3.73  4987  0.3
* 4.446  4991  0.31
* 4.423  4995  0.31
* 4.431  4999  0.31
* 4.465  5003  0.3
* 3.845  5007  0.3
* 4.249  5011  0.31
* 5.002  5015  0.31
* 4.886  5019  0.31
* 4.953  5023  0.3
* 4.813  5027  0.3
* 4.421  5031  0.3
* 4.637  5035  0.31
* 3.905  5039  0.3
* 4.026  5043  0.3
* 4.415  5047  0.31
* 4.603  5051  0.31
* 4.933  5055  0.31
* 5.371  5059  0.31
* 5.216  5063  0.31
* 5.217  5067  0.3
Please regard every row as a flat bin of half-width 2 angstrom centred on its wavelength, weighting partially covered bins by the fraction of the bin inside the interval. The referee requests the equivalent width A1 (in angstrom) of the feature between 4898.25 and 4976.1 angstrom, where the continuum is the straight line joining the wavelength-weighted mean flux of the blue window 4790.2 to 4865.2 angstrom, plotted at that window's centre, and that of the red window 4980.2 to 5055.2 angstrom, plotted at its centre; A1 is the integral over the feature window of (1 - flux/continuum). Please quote 1.3 angstrom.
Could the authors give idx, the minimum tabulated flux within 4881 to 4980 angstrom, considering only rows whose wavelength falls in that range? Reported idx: 3.668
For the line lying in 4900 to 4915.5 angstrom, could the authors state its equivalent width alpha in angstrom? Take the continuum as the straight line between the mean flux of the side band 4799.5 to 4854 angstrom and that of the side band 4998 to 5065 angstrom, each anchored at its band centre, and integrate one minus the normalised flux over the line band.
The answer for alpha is -0.4 angstrom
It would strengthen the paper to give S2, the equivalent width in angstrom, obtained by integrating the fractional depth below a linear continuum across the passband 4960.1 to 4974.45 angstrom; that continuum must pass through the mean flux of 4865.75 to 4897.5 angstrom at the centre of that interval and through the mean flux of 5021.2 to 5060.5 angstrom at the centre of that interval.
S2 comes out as 0.8 angstrom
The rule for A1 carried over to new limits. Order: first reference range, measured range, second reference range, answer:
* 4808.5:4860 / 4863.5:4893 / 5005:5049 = -2.27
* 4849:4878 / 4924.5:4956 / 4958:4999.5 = 0.60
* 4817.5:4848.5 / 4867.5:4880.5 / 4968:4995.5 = -2.24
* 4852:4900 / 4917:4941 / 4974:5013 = 0.15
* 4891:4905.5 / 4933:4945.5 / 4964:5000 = -0.29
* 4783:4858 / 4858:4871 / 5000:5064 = 0.29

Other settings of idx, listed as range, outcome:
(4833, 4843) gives 4.031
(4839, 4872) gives 3.564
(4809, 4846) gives 4.02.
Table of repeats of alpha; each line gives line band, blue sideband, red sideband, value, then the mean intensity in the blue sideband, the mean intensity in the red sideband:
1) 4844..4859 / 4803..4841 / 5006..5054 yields 1.0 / 4.27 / 4.5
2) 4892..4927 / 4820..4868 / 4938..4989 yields -1.7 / 4.16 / 4.1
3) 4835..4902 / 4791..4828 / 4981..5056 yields 0.8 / 4.33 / 4.43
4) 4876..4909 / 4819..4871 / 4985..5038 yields -1.1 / 4.22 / 4.47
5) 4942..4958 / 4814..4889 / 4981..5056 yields 1.4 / 4.34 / 4.43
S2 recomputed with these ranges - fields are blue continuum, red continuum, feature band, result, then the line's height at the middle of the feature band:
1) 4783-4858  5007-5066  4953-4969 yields 1.2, 4.54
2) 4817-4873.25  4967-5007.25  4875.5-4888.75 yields -1.1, 4.24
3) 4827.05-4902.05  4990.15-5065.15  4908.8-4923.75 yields 0.4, 4.41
